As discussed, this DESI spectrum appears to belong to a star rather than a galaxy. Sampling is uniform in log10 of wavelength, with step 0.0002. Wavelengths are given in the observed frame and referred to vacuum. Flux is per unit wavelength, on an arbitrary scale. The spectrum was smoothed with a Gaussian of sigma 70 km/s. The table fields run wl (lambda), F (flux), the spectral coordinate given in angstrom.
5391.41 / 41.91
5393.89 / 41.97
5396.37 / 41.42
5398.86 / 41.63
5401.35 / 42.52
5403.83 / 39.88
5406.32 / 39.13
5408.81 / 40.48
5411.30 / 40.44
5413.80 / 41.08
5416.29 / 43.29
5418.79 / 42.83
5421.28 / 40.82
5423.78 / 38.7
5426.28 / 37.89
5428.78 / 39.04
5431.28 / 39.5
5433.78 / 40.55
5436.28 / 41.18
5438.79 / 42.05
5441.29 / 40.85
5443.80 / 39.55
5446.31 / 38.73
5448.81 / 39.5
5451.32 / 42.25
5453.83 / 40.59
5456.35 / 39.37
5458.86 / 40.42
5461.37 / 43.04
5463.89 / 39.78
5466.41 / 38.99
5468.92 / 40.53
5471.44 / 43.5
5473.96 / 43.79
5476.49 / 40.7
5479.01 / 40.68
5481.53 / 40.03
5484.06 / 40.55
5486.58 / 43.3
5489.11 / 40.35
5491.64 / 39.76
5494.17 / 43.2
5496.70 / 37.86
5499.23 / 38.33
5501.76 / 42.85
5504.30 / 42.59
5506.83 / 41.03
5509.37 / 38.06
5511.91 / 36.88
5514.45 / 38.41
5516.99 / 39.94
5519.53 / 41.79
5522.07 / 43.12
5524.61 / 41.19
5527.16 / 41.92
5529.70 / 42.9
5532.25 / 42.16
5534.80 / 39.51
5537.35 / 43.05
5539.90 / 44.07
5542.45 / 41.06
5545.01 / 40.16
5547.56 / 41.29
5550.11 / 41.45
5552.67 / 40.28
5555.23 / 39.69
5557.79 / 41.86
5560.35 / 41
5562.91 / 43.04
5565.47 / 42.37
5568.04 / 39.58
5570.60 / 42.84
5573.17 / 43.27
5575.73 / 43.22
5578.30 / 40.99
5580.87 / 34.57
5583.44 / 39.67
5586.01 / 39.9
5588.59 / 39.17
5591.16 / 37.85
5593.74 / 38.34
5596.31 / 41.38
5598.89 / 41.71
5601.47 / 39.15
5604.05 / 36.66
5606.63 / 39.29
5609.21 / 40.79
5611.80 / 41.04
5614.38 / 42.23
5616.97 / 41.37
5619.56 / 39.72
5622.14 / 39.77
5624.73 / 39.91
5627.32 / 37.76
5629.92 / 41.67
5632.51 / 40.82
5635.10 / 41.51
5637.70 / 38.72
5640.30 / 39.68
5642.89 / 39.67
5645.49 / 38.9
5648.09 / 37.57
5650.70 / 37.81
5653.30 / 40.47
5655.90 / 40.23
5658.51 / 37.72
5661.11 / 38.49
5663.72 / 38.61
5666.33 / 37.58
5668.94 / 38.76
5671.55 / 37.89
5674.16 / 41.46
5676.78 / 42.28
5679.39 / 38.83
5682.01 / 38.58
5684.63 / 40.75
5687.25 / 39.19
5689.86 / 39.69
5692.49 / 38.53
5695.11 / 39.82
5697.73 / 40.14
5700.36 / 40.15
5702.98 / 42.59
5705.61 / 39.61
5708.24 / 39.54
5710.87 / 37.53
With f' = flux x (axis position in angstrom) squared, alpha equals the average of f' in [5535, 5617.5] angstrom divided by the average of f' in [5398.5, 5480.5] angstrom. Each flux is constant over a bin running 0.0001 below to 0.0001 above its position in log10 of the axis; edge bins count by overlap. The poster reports 1.05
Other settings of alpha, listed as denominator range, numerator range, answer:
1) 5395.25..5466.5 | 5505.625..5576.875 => 1.06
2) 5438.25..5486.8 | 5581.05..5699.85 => 1.03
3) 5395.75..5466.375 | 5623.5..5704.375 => 1.06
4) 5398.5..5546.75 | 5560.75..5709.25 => 1.04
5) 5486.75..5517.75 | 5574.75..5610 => 1.02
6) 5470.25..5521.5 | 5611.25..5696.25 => 1.03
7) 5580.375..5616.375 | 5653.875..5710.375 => 1.03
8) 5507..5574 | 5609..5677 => 1.00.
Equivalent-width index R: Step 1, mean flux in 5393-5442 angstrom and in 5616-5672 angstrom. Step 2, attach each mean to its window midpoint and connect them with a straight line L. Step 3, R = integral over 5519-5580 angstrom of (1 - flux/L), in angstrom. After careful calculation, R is -2.7 angstrom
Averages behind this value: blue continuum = 40.8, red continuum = 39.3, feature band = 41.7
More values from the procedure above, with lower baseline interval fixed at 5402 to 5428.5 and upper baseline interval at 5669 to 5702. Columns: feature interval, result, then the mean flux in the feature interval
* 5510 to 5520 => 0.3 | 39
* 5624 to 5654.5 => 0.3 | 39.5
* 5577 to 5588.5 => 0.3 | 38.8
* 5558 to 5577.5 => -1.0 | 42.1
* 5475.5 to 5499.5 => -0.2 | 40.6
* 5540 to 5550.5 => -0.3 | 41.3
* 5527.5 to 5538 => -0.4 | 41.8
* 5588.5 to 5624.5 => 0.0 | 39.9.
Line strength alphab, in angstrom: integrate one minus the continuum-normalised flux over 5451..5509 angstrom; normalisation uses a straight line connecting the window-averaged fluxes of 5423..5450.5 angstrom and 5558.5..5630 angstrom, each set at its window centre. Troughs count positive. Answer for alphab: -1.4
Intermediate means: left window 39.8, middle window 41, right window 40.3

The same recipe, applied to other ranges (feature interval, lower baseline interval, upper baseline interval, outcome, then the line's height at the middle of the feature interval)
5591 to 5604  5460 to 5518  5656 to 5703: 0.1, 39.9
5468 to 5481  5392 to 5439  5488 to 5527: -0.4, 40.5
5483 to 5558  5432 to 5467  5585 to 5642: -1.3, 40.3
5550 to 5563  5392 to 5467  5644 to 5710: -0.3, 40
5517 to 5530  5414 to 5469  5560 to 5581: -0.2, 41.2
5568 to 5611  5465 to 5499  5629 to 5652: 0.1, 40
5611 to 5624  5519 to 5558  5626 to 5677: -0.3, 40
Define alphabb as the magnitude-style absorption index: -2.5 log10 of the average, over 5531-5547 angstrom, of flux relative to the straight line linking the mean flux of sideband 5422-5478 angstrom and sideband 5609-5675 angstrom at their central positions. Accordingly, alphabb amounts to -0.04 mag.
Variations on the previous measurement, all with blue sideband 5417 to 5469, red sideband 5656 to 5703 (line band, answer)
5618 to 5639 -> -0.010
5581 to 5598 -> 0.018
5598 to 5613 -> 0.000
